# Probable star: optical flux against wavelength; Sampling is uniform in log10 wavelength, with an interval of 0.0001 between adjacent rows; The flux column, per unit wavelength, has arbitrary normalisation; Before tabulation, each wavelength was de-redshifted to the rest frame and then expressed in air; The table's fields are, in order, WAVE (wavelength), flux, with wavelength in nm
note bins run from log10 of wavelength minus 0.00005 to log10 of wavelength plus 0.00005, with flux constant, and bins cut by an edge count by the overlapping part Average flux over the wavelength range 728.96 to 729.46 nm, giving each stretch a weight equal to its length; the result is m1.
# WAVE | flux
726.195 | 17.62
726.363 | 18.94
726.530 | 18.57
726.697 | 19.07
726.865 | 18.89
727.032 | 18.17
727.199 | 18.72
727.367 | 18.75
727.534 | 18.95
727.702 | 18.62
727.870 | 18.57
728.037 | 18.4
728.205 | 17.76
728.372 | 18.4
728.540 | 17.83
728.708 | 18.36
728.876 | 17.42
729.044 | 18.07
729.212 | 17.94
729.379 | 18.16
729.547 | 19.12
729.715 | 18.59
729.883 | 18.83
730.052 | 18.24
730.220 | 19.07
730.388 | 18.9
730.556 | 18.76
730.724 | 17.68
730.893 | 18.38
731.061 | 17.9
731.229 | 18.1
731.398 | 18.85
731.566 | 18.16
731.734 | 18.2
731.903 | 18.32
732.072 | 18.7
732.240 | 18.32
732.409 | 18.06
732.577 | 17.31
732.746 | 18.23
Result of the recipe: 18.1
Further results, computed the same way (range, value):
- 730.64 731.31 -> 18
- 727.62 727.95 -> 18.6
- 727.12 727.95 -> 18.7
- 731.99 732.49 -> 18.4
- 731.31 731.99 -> 18.4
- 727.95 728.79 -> 18.2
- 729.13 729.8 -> 18.5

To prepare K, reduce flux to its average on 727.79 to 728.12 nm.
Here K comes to 18.5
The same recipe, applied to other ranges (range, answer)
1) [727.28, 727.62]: 18.8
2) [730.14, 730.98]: 18.6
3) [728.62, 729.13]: 17.9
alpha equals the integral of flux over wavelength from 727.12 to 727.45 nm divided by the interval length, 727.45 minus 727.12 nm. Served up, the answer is 18.7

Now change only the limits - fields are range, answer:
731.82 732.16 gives 18.5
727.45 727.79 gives 18.8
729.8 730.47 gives 18.7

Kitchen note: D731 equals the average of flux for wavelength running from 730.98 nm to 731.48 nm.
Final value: 18.3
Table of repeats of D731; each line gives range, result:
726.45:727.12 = 18.7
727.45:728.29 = 18.5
